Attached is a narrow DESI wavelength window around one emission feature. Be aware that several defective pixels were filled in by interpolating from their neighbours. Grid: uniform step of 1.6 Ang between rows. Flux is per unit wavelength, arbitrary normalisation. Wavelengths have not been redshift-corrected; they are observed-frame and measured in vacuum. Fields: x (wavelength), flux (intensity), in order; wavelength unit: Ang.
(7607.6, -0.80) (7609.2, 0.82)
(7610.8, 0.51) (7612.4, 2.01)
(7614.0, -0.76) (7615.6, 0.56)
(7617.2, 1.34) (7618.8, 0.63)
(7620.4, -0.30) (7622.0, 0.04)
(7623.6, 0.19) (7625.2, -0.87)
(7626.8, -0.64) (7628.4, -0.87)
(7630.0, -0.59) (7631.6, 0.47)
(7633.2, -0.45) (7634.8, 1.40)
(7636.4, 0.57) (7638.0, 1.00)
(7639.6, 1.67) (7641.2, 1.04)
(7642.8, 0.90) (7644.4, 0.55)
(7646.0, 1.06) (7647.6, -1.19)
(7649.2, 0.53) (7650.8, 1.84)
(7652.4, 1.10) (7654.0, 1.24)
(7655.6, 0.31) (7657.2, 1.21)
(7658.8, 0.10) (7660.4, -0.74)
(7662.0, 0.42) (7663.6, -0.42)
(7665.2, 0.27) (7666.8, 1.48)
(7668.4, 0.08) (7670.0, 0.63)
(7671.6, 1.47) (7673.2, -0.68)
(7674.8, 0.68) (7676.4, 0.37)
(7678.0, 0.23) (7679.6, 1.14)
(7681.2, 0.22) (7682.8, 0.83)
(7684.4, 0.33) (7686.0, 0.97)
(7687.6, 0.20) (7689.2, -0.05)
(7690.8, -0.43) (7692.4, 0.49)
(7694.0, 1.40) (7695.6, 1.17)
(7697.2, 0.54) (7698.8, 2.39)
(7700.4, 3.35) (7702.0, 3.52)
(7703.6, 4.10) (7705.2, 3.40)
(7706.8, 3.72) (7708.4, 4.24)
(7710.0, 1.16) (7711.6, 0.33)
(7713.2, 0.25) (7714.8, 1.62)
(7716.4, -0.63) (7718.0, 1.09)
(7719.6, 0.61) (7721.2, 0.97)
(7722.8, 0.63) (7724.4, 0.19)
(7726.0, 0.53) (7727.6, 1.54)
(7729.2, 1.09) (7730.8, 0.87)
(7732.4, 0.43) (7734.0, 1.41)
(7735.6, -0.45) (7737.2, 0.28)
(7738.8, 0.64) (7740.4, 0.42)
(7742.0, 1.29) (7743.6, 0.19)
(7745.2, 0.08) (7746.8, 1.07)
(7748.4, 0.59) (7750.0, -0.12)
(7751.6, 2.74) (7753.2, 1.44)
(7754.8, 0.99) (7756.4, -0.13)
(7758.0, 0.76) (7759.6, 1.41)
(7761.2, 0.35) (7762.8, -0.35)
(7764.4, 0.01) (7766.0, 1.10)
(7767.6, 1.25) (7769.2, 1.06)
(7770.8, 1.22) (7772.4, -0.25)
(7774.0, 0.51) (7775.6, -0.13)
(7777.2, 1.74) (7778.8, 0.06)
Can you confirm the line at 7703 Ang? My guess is [O II]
